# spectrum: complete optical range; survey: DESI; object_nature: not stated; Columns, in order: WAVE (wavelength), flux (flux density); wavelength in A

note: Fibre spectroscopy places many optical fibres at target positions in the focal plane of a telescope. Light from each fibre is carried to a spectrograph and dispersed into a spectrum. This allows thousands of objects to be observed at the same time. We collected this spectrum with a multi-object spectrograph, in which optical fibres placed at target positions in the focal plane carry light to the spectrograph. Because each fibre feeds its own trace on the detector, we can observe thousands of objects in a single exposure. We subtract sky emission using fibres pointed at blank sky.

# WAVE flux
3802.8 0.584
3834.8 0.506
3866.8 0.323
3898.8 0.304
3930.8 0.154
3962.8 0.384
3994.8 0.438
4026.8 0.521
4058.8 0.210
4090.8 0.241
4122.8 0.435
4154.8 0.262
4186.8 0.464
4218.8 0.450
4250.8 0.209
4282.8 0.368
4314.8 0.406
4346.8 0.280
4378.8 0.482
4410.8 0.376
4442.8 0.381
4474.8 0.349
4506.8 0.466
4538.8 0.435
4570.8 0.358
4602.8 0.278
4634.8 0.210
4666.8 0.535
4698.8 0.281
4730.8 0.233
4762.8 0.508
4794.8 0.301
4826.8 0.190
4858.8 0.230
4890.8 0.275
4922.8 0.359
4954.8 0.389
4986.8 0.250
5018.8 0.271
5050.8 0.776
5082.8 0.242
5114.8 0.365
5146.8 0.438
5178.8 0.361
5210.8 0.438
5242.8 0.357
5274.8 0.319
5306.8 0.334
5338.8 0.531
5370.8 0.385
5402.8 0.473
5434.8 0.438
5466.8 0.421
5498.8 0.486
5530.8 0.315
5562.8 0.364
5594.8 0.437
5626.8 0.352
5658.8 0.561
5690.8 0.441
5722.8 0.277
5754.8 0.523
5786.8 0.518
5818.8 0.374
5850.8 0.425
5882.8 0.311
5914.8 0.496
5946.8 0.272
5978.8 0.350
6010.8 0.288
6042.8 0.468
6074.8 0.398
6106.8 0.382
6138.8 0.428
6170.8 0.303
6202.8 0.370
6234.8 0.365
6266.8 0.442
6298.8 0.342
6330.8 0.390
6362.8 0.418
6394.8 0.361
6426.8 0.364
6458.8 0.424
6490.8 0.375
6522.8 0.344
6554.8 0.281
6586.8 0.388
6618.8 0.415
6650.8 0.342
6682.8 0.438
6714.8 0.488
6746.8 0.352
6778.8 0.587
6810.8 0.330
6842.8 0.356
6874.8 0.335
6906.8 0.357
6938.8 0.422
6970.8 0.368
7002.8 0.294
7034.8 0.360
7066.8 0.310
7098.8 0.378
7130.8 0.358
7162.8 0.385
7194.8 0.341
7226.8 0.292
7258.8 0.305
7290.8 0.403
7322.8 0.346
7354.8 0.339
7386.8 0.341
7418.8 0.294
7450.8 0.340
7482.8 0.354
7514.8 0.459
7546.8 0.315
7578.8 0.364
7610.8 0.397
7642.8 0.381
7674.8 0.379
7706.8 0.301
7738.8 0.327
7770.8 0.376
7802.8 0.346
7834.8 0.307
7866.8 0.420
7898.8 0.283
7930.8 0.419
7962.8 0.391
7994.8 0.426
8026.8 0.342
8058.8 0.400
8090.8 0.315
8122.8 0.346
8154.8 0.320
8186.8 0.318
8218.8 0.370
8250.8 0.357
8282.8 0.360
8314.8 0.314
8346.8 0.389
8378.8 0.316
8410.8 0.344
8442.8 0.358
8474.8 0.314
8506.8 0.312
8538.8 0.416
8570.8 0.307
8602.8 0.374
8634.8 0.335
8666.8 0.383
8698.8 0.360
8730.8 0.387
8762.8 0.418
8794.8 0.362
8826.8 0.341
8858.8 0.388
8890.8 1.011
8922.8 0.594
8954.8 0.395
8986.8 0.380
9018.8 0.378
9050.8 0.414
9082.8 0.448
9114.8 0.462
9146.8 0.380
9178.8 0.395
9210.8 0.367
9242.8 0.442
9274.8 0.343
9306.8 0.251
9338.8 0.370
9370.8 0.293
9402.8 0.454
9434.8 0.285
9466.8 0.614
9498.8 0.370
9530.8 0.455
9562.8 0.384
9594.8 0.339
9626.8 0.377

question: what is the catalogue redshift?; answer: 0.35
